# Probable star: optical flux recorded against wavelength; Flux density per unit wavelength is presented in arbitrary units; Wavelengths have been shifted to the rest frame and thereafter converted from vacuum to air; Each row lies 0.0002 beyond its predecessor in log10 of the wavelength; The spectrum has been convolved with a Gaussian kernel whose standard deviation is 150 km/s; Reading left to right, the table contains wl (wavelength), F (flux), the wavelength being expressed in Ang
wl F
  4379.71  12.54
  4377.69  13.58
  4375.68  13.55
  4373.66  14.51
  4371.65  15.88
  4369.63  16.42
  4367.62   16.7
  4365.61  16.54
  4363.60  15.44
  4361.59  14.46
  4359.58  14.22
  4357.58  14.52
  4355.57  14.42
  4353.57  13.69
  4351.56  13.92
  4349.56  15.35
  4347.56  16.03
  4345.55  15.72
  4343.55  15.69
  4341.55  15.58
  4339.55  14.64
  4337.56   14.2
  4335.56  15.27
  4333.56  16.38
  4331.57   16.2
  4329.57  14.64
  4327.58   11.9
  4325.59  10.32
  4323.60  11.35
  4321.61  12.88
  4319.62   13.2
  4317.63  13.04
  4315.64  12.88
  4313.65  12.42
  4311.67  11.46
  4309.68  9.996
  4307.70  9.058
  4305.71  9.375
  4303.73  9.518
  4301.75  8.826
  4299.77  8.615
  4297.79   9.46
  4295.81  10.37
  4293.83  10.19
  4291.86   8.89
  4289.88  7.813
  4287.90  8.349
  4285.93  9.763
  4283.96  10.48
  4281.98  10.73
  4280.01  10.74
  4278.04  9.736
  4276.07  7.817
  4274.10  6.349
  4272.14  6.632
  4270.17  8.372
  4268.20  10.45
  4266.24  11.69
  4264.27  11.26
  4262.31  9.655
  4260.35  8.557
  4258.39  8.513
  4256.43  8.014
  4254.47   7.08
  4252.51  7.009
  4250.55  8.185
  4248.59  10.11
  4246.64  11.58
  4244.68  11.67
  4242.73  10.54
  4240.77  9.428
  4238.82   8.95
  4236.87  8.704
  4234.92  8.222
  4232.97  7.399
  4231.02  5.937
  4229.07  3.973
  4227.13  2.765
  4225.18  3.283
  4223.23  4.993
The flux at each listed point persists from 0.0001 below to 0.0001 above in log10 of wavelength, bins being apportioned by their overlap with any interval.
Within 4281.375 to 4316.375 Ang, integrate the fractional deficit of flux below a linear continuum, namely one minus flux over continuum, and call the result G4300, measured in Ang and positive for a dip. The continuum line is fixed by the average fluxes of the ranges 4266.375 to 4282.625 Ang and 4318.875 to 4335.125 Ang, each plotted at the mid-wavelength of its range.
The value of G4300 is 3.6 Ang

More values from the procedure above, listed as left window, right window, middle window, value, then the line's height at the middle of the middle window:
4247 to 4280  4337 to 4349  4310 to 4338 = 1.26 Ang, 13.8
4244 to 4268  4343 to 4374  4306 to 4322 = 1.29 Ang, 12.7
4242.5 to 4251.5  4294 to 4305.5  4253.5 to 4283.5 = 2.80 Ang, 10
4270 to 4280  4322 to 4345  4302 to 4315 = 1.46 Ang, 11.6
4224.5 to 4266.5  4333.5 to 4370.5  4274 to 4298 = 3.33 Ang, 10.9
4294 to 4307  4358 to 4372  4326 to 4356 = -3.55 Ang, 13.3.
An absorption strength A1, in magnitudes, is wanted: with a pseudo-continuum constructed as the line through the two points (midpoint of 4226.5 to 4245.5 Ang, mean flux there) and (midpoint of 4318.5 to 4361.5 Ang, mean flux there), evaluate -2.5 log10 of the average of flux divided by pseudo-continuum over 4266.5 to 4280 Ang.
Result 0.18 mag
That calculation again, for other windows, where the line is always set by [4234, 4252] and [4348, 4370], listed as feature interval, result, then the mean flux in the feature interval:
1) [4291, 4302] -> 0.273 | 9.44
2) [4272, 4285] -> 0.240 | 9.08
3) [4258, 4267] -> 0.061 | 9.99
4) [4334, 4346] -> -0.077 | 15.2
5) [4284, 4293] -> 0.299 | 8.92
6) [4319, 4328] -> 0.130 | 11.9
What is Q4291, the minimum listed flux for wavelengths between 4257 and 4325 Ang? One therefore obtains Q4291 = 6.349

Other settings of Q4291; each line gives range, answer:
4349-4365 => 13.69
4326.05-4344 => 11.9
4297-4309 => 8.615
